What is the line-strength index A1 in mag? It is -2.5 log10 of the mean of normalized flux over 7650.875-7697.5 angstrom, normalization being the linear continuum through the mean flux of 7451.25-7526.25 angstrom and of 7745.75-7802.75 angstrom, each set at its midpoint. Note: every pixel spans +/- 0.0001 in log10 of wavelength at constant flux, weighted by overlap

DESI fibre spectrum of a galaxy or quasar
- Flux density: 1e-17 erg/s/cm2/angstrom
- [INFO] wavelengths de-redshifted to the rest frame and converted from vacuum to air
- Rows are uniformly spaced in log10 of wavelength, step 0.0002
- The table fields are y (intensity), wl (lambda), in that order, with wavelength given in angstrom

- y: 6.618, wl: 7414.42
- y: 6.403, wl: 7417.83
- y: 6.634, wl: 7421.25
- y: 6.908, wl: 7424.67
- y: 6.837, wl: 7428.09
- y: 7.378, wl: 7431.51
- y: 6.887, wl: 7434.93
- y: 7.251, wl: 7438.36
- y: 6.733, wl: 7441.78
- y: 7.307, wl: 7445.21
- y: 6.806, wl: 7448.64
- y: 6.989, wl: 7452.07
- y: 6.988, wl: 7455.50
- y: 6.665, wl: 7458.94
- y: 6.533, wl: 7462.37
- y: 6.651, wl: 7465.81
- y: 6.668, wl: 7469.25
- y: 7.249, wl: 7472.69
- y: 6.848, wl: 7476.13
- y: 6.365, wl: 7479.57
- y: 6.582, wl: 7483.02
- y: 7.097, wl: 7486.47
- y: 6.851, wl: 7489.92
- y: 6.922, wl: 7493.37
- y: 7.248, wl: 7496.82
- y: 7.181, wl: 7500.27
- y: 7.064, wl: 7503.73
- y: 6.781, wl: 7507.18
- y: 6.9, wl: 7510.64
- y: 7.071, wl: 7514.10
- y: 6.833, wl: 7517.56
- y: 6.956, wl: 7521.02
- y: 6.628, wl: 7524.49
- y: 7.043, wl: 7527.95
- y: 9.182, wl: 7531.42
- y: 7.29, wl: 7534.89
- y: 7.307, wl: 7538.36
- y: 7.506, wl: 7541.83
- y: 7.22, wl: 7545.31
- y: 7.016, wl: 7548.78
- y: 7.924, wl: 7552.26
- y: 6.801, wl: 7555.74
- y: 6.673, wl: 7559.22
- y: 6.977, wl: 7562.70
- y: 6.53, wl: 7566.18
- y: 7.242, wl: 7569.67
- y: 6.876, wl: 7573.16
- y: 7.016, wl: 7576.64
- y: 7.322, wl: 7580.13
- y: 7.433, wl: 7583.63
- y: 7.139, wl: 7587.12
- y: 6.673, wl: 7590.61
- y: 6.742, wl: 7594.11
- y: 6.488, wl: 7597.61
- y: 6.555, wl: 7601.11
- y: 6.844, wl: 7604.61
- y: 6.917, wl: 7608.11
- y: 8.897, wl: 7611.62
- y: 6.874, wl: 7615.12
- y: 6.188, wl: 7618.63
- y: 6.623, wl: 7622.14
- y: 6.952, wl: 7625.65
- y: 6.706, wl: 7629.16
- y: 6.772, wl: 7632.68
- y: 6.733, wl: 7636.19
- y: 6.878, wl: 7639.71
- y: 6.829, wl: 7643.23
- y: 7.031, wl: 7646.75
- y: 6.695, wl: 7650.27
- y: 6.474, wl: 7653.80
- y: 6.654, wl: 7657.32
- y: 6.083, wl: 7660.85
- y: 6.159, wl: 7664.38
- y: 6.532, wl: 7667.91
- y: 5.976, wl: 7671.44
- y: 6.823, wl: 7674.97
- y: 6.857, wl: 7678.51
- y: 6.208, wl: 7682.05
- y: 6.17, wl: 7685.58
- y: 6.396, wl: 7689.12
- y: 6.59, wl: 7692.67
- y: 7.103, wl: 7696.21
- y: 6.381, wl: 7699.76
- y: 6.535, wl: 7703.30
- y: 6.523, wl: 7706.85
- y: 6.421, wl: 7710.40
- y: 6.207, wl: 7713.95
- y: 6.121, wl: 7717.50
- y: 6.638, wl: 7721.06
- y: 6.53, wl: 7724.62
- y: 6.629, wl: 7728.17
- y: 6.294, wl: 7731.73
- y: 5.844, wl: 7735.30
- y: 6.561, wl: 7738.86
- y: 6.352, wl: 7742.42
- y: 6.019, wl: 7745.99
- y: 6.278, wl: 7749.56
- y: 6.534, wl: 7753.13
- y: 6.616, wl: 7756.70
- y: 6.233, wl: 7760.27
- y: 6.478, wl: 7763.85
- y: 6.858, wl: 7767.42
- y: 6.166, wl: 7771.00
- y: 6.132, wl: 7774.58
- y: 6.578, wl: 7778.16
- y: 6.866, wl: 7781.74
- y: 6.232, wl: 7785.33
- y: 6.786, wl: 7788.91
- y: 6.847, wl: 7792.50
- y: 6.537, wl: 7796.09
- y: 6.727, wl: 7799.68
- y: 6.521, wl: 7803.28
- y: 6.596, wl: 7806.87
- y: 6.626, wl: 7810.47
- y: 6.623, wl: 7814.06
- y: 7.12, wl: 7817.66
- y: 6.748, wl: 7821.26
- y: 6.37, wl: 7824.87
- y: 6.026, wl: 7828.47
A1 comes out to 0.03 mag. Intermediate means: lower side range 6.87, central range 6.46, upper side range 6.51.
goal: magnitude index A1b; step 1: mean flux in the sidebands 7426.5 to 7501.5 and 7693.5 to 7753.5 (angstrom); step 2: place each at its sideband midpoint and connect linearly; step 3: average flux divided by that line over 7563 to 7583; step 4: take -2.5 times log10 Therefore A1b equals -0.05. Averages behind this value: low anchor 6.91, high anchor 6.41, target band 7.02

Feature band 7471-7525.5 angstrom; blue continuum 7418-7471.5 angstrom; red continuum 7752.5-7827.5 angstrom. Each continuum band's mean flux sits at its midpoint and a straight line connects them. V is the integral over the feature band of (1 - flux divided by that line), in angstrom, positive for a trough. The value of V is -0.7 angstrom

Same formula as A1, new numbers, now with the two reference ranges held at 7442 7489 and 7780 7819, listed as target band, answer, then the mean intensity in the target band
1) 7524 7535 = -0.133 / 7.68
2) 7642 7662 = 0.016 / 6.64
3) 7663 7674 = 0.077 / 6.27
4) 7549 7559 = -0.065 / 7.2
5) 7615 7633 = 0.015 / 6.66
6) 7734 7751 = 0.081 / 6.22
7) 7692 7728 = 0.034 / 6.51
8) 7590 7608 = 0.013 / 6.68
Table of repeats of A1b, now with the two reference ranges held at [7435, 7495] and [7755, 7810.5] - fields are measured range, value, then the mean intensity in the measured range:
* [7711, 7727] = 0.04 mag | 6.39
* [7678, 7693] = 0.04 mag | 6.39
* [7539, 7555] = -0.09 mag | 7.37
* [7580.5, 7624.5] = -0.04 mag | 6.96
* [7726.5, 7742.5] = 0.04 mag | 6.33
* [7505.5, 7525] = -0.01 mag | 6.87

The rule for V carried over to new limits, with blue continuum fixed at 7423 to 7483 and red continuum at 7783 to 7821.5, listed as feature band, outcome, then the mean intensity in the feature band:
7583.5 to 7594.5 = -0.3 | 6.97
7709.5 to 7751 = 2.4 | 6.32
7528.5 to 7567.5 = -2.8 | 7.31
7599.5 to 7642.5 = -0.8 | 6.91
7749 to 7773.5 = 0.9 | 6.45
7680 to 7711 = 1.1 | 6.49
